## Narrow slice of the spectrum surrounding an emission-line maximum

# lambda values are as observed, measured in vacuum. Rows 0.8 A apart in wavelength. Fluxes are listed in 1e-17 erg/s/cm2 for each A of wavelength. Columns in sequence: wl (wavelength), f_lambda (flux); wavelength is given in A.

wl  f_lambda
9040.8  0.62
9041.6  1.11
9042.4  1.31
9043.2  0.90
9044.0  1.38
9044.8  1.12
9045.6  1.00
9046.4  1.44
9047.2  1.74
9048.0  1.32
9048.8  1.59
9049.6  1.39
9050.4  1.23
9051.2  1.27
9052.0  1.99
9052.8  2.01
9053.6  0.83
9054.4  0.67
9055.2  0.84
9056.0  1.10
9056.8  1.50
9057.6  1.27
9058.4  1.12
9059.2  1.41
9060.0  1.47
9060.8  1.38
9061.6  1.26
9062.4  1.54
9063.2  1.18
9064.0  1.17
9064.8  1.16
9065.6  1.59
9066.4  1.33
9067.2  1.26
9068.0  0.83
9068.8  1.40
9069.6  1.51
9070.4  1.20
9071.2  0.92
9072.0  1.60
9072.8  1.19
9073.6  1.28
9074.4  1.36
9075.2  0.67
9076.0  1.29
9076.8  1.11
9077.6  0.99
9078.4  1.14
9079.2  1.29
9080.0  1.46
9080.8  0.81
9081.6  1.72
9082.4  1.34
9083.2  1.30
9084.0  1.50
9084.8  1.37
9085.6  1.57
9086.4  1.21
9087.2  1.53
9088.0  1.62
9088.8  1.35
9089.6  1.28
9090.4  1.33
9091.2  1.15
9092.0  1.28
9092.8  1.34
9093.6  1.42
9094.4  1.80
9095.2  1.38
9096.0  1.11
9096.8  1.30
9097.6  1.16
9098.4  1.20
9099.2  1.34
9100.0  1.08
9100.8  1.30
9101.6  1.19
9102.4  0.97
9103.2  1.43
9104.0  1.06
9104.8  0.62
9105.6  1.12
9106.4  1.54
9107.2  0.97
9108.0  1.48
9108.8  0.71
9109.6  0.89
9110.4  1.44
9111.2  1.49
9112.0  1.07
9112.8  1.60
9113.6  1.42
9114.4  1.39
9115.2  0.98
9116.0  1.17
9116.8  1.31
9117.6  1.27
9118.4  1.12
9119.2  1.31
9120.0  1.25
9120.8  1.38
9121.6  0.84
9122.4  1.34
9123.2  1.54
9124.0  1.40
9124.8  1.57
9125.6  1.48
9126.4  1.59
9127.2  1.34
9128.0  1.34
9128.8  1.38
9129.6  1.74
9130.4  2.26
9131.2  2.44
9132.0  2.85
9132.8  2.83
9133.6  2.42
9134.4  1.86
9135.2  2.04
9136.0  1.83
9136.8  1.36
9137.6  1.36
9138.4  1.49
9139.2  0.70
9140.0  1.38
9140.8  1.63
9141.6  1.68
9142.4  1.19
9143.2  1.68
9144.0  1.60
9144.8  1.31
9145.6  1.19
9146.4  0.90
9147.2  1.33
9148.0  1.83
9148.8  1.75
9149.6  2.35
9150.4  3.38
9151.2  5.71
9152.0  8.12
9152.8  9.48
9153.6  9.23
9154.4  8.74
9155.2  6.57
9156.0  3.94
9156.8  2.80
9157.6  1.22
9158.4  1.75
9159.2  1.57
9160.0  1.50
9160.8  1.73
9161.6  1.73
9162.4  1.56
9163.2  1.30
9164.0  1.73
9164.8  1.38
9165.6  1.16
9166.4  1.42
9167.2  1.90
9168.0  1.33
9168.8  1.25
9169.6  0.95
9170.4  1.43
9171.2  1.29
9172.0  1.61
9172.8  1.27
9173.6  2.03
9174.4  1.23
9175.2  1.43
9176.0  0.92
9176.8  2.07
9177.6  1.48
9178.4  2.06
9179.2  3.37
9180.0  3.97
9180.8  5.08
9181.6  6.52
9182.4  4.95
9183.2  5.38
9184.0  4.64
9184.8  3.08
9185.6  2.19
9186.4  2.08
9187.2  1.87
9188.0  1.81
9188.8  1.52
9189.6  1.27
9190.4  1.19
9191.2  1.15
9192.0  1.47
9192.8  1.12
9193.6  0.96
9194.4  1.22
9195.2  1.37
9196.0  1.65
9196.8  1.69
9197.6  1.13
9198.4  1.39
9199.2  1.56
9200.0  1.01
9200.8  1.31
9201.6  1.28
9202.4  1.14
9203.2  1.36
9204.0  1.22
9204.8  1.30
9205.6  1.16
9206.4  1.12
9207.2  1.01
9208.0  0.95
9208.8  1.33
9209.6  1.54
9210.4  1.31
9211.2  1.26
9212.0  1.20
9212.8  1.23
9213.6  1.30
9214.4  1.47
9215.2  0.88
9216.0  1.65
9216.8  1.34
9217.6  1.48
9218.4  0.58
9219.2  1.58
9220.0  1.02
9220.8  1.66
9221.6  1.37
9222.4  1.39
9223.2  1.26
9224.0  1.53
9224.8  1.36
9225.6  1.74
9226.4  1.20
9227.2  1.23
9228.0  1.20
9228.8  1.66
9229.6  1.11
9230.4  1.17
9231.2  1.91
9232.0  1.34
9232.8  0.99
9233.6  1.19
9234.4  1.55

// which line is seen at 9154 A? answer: H-alpha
